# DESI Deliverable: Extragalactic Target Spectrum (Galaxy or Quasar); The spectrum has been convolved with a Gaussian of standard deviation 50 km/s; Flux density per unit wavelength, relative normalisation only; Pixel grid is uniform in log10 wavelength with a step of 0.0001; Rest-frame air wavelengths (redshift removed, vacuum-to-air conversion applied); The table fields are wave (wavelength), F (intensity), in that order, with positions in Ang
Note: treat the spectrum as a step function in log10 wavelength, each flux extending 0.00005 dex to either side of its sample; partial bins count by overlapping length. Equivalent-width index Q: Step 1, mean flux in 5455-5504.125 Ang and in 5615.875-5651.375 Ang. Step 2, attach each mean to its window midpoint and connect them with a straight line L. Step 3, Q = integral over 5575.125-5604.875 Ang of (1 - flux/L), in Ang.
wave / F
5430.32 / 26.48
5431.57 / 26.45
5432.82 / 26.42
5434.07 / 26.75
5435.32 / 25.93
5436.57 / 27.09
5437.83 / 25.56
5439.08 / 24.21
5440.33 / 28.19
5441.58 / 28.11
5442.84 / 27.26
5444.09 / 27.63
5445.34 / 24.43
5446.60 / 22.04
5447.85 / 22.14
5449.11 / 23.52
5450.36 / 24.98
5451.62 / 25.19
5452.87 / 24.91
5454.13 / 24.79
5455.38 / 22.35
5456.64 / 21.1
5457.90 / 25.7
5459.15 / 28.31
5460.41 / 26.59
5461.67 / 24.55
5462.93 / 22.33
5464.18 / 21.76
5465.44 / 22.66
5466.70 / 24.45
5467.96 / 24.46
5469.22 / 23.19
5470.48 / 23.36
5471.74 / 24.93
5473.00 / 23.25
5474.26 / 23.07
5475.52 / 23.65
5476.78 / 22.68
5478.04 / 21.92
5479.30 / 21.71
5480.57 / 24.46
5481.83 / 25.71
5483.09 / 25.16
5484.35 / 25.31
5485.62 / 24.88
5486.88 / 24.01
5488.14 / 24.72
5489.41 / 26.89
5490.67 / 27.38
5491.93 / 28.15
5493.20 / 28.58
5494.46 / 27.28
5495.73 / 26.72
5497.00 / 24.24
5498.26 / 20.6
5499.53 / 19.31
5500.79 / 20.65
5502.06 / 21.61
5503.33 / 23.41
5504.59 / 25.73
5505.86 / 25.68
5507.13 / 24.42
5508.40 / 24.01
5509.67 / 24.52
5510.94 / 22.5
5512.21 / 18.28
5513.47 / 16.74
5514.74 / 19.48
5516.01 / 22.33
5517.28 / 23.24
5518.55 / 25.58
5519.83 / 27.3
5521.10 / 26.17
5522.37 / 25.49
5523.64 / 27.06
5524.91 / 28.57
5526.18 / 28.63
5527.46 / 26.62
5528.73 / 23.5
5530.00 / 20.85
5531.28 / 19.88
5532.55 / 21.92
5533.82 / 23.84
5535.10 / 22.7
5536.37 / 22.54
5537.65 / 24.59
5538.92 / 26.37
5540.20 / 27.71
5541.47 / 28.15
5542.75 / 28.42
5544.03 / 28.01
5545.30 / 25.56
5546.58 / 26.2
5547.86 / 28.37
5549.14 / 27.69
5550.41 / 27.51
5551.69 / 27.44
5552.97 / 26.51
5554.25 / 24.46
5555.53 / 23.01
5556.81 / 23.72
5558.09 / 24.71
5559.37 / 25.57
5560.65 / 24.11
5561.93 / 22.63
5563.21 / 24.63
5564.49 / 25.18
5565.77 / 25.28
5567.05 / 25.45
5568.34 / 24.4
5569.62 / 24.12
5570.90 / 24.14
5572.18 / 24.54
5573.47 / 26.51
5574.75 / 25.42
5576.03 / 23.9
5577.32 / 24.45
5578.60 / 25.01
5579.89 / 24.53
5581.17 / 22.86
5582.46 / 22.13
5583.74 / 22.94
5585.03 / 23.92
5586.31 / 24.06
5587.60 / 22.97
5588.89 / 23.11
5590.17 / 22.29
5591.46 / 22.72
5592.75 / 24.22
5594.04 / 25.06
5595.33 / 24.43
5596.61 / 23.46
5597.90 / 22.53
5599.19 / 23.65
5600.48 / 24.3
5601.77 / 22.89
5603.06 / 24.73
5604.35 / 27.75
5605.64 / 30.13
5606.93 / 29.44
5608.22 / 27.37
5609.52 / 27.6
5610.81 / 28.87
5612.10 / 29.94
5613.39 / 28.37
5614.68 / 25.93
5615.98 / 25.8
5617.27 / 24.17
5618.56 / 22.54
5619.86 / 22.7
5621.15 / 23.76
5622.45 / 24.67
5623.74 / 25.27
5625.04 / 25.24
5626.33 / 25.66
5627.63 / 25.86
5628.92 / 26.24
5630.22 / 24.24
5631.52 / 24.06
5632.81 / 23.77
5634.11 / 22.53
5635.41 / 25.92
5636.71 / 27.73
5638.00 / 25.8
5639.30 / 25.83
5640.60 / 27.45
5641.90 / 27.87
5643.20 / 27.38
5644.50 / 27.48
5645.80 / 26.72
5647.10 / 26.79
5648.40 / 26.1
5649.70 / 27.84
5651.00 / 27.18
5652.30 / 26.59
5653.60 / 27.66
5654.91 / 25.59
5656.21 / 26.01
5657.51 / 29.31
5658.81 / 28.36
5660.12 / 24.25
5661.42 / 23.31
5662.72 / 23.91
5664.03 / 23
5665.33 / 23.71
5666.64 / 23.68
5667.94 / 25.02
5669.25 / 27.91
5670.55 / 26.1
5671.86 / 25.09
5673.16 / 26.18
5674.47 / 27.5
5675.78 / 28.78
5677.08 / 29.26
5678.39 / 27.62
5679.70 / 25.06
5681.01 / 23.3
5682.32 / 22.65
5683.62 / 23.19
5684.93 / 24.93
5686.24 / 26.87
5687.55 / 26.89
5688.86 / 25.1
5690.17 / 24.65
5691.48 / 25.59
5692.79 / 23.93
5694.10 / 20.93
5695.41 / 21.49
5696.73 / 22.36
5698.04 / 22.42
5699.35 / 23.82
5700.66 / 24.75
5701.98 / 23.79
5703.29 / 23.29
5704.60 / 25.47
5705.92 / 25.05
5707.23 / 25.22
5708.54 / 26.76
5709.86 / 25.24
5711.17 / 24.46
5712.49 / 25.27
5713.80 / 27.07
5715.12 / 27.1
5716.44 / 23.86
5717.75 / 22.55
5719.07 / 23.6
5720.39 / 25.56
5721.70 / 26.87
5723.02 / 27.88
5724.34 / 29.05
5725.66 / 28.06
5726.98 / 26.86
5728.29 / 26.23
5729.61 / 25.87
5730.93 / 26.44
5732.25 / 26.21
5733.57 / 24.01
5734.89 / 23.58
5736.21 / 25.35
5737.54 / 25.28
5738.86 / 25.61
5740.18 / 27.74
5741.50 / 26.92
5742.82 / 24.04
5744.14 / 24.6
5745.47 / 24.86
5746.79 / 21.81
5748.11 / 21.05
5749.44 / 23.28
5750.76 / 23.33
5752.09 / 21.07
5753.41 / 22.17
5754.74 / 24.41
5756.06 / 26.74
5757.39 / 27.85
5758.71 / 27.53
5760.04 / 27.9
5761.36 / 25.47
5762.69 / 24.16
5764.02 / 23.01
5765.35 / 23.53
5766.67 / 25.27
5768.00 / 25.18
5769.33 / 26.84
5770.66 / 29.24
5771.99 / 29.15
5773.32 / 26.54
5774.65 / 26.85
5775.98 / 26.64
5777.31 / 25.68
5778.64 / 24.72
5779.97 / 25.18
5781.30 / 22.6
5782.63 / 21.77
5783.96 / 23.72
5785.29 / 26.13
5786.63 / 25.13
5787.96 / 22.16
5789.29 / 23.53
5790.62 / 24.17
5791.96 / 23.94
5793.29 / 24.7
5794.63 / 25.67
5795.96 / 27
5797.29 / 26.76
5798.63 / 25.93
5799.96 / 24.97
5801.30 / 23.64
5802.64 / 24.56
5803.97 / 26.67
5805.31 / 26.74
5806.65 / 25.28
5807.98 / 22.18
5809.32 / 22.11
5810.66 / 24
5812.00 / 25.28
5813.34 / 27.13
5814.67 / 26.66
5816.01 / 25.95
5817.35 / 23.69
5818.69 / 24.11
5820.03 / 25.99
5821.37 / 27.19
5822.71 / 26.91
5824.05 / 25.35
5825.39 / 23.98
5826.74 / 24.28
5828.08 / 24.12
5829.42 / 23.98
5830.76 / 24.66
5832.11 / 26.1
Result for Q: 1.60 Ang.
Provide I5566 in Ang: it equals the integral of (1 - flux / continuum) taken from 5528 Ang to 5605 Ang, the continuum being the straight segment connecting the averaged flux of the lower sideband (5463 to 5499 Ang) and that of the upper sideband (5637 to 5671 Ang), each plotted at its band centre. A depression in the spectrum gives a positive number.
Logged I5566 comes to 2.3 Ang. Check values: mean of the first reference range 24.4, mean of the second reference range 26.2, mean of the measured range 24.6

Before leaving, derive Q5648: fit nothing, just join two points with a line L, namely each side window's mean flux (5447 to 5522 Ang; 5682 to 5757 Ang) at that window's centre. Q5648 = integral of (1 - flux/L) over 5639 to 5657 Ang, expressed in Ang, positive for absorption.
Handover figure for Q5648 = -1.75 Ang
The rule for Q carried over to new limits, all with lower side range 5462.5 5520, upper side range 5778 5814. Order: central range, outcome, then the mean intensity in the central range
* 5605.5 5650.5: -3.8 Ang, 26.2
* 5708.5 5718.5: -0.3 Ang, 25.2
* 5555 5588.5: -0.4 Ang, 24.2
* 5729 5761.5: -0.6 Ang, 24.9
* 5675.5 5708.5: -0.4 Ang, 24.7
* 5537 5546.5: -1.2 Ang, 26.9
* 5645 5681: -2.9 Ang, 26.2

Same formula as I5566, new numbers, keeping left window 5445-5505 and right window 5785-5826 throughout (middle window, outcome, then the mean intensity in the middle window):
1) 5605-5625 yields -1.5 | 26.4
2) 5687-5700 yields 0.6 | 23.7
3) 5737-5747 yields -0.1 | 25.3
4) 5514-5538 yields 0.1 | 24.2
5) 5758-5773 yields -0.7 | 26.1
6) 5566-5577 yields -0.2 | 24.8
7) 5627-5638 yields -0.2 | 25.1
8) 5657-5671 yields -0.3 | 25.3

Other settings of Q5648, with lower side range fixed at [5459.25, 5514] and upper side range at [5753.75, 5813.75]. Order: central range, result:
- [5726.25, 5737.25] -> -0.2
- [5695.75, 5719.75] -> 0.4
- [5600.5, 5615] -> -1.8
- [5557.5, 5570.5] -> -0.2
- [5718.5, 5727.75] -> -0.7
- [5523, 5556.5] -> -2.0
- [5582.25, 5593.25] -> 0.5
